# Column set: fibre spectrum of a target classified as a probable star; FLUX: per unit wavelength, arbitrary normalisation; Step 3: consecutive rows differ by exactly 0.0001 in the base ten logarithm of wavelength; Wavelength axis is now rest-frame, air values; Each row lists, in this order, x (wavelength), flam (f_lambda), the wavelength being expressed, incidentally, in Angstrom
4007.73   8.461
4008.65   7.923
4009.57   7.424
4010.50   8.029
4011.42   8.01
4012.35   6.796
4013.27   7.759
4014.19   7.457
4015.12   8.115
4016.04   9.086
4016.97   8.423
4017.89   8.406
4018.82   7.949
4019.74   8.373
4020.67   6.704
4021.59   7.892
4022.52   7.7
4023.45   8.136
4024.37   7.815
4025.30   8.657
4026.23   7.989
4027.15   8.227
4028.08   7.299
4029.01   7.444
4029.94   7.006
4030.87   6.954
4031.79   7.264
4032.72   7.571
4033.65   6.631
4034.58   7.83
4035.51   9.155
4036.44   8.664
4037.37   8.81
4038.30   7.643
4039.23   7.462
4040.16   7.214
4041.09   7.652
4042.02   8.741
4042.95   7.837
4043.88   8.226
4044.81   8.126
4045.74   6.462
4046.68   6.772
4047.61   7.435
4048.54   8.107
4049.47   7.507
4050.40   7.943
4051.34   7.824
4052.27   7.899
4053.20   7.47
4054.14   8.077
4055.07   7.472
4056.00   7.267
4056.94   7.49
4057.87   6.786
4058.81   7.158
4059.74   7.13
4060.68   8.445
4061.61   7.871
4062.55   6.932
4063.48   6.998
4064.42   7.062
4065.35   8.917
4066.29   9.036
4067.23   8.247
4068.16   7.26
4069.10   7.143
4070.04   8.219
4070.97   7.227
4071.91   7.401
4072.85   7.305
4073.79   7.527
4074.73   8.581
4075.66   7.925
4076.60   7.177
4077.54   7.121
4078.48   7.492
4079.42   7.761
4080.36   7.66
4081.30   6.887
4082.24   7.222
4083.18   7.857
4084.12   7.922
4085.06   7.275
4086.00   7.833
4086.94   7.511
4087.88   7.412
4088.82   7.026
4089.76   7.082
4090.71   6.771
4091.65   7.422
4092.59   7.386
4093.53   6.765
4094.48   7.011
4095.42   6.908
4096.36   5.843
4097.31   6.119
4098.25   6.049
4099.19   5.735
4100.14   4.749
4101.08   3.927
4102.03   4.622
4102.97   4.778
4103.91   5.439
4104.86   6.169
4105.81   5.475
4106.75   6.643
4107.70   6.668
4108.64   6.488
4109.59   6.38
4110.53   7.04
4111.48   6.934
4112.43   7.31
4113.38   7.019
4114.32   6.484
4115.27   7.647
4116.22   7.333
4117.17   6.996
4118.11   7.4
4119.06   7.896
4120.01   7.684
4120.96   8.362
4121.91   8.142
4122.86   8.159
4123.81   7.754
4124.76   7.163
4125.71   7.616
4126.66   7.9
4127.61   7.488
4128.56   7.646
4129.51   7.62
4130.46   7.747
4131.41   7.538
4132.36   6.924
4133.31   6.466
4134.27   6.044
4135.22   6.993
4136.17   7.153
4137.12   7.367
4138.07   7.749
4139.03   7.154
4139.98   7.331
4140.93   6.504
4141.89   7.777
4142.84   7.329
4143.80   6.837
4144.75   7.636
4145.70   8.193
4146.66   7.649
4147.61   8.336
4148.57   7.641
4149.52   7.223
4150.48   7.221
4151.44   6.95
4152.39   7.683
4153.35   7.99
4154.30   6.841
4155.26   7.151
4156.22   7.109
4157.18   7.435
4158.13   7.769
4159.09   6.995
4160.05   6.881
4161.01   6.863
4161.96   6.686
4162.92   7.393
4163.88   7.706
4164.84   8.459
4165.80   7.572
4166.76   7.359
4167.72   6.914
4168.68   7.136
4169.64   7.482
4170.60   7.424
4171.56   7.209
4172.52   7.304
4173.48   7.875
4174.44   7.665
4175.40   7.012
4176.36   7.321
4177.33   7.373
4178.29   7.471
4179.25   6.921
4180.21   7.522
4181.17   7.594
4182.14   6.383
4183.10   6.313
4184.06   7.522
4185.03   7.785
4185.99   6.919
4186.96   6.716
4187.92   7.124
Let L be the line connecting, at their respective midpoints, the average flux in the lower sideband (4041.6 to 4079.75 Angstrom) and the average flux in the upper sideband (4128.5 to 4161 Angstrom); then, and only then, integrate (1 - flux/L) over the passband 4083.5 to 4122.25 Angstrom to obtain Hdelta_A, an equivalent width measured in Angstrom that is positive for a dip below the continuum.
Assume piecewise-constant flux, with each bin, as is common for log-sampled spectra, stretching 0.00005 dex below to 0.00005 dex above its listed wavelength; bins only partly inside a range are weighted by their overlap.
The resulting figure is 3.89 Angstrom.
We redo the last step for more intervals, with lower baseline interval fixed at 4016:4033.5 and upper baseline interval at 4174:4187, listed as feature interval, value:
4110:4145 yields 0.2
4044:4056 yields 0.1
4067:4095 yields 0.5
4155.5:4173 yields -0.1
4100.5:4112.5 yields 2.5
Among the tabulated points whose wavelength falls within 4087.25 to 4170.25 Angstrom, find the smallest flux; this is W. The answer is 3.927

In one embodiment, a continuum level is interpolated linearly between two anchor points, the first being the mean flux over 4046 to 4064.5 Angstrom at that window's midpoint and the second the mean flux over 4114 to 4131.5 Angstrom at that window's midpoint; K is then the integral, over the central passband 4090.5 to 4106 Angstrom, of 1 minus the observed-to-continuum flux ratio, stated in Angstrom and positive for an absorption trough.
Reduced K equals 3.3 Angstrom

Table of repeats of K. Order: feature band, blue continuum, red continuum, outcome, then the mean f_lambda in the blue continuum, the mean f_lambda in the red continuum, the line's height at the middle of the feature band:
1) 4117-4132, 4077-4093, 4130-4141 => -1.12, 7.39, 7.1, 7.17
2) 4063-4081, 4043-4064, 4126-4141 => -0.53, 7.52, 7.25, 7.46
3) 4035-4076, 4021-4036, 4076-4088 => -0.76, 7.72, 7.48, 7.6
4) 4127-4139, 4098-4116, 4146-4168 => -0.82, 6.1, 7.39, 6.77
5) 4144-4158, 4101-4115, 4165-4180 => -1.07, 6.18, 7.36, 6.97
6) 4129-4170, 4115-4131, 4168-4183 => 0.86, 7.68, 7.28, 7.48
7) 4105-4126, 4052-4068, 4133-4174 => 0.75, 7.65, 7.32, 7.46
